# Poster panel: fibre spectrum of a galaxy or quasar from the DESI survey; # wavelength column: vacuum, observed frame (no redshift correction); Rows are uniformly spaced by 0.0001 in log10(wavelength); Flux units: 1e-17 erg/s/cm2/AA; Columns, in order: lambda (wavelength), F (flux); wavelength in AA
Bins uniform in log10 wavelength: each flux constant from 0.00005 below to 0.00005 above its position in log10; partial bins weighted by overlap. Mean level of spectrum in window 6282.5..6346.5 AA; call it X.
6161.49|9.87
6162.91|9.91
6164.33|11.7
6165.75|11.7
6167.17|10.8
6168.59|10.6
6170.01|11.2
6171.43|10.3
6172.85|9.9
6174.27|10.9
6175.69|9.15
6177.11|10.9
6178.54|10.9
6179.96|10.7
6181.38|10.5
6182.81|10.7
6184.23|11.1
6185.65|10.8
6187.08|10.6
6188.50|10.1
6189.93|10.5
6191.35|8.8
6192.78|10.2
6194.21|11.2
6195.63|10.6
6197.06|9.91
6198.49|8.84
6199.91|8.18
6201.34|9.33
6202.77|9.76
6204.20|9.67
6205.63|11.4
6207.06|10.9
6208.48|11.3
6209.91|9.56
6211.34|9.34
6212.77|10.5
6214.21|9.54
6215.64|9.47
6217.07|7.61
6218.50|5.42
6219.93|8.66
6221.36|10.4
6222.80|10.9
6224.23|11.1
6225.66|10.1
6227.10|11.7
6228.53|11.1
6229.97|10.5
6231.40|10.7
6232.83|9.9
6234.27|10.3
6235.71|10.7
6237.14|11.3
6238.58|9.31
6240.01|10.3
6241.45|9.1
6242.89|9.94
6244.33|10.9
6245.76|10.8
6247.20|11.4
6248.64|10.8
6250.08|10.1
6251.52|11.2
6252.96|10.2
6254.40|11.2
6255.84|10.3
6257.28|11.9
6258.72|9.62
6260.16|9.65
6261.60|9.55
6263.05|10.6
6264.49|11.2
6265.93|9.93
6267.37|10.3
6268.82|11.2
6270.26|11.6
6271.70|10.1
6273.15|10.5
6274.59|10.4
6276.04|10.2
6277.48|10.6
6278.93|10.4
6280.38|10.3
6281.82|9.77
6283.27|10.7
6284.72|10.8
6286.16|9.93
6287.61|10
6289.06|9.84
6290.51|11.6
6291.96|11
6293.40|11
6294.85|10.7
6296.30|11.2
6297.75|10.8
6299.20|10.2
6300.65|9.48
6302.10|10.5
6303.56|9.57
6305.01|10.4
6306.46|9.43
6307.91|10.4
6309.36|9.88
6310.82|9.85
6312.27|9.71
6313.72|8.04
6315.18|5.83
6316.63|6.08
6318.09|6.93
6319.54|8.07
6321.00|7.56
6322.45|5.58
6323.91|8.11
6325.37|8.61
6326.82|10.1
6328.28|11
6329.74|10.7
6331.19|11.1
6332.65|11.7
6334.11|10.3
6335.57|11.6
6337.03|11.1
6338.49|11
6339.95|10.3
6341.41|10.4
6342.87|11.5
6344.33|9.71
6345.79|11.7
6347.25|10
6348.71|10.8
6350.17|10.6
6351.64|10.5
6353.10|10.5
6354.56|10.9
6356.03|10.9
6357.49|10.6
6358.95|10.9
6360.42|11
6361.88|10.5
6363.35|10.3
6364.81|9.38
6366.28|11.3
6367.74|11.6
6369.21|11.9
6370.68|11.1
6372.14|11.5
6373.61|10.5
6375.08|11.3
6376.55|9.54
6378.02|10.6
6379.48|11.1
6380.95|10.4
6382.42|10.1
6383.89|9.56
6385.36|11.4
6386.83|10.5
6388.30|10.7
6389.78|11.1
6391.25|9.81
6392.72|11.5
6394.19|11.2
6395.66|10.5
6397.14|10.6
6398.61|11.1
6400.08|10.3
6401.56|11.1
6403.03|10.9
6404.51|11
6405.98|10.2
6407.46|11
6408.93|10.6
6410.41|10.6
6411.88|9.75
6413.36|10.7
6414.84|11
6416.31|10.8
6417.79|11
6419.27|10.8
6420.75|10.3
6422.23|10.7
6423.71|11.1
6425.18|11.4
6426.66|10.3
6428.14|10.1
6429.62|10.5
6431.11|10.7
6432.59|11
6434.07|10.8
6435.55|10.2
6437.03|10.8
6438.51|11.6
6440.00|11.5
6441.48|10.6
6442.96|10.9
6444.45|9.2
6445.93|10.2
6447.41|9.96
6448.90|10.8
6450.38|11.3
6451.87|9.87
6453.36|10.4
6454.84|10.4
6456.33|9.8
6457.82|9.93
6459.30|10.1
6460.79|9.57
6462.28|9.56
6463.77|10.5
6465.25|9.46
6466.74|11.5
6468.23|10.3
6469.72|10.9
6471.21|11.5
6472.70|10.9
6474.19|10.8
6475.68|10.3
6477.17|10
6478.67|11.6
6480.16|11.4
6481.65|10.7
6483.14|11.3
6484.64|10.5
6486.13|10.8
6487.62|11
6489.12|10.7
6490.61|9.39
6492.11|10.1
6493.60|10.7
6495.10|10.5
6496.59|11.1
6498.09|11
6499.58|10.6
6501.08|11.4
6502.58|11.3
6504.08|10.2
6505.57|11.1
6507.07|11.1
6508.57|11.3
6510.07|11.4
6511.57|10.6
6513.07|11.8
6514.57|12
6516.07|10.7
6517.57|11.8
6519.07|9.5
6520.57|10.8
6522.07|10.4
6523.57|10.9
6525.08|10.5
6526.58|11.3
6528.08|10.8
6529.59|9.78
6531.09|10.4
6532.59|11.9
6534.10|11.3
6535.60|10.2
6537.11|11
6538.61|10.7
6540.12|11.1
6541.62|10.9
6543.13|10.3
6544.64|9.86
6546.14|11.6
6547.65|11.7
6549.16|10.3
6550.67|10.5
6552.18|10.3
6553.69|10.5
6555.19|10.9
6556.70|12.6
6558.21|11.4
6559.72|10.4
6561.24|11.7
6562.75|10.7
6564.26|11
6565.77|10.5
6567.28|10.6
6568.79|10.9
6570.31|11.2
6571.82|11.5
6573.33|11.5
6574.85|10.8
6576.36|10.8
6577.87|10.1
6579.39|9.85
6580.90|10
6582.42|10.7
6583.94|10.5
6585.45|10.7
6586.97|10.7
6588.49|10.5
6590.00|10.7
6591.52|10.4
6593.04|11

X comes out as 9.86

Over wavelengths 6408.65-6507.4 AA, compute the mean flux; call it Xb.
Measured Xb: 10.6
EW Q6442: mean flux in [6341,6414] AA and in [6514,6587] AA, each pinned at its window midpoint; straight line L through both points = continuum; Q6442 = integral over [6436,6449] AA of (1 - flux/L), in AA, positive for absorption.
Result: 0.2 AA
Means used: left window 10.7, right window 10.8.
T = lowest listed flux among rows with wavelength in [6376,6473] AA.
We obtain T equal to 9.2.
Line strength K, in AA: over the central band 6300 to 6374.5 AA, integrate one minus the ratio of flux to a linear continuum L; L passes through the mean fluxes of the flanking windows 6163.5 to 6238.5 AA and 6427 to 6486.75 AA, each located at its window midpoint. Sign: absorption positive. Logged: 2.7 AA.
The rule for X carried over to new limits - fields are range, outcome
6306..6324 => 8.09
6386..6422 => 10.7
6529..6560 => 10.9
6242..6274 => 10.6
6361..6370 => 10.8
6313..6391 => 10.2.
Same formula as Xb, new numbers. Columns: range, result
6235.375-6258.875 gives 10.6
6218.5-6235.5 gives 10.3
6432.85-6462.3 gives 10.4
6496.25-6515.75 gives 11.1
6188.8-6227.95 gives 9.82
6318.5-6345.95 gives 9.94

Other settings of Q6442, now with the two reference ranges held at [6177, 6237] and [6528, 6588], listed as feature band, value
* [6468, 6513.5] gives -0.8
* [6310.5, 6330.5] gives 4.0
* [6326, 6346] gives -0.9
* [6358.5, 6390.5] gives -0.9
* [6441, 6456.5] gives 0.4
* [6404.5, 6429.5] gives -0.3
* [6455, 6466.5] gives 0.7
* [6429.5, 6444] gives -0.4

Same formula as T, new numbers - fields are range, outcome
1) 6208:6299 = 5.42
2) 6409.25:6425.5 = 9.75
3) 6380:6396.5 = 9.56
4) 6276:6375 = 5.58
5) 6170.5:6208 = 8.18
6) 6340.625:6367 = 9.38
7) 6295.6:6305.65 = 9.48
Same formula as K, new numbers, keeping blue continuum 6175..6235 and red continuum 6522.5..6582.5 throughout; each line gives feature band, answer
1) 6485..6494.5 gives 0.2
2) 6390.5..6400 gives -0.2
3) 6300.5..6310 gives 0.3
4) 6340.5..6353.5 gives -0.3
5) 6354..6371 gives -0.7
